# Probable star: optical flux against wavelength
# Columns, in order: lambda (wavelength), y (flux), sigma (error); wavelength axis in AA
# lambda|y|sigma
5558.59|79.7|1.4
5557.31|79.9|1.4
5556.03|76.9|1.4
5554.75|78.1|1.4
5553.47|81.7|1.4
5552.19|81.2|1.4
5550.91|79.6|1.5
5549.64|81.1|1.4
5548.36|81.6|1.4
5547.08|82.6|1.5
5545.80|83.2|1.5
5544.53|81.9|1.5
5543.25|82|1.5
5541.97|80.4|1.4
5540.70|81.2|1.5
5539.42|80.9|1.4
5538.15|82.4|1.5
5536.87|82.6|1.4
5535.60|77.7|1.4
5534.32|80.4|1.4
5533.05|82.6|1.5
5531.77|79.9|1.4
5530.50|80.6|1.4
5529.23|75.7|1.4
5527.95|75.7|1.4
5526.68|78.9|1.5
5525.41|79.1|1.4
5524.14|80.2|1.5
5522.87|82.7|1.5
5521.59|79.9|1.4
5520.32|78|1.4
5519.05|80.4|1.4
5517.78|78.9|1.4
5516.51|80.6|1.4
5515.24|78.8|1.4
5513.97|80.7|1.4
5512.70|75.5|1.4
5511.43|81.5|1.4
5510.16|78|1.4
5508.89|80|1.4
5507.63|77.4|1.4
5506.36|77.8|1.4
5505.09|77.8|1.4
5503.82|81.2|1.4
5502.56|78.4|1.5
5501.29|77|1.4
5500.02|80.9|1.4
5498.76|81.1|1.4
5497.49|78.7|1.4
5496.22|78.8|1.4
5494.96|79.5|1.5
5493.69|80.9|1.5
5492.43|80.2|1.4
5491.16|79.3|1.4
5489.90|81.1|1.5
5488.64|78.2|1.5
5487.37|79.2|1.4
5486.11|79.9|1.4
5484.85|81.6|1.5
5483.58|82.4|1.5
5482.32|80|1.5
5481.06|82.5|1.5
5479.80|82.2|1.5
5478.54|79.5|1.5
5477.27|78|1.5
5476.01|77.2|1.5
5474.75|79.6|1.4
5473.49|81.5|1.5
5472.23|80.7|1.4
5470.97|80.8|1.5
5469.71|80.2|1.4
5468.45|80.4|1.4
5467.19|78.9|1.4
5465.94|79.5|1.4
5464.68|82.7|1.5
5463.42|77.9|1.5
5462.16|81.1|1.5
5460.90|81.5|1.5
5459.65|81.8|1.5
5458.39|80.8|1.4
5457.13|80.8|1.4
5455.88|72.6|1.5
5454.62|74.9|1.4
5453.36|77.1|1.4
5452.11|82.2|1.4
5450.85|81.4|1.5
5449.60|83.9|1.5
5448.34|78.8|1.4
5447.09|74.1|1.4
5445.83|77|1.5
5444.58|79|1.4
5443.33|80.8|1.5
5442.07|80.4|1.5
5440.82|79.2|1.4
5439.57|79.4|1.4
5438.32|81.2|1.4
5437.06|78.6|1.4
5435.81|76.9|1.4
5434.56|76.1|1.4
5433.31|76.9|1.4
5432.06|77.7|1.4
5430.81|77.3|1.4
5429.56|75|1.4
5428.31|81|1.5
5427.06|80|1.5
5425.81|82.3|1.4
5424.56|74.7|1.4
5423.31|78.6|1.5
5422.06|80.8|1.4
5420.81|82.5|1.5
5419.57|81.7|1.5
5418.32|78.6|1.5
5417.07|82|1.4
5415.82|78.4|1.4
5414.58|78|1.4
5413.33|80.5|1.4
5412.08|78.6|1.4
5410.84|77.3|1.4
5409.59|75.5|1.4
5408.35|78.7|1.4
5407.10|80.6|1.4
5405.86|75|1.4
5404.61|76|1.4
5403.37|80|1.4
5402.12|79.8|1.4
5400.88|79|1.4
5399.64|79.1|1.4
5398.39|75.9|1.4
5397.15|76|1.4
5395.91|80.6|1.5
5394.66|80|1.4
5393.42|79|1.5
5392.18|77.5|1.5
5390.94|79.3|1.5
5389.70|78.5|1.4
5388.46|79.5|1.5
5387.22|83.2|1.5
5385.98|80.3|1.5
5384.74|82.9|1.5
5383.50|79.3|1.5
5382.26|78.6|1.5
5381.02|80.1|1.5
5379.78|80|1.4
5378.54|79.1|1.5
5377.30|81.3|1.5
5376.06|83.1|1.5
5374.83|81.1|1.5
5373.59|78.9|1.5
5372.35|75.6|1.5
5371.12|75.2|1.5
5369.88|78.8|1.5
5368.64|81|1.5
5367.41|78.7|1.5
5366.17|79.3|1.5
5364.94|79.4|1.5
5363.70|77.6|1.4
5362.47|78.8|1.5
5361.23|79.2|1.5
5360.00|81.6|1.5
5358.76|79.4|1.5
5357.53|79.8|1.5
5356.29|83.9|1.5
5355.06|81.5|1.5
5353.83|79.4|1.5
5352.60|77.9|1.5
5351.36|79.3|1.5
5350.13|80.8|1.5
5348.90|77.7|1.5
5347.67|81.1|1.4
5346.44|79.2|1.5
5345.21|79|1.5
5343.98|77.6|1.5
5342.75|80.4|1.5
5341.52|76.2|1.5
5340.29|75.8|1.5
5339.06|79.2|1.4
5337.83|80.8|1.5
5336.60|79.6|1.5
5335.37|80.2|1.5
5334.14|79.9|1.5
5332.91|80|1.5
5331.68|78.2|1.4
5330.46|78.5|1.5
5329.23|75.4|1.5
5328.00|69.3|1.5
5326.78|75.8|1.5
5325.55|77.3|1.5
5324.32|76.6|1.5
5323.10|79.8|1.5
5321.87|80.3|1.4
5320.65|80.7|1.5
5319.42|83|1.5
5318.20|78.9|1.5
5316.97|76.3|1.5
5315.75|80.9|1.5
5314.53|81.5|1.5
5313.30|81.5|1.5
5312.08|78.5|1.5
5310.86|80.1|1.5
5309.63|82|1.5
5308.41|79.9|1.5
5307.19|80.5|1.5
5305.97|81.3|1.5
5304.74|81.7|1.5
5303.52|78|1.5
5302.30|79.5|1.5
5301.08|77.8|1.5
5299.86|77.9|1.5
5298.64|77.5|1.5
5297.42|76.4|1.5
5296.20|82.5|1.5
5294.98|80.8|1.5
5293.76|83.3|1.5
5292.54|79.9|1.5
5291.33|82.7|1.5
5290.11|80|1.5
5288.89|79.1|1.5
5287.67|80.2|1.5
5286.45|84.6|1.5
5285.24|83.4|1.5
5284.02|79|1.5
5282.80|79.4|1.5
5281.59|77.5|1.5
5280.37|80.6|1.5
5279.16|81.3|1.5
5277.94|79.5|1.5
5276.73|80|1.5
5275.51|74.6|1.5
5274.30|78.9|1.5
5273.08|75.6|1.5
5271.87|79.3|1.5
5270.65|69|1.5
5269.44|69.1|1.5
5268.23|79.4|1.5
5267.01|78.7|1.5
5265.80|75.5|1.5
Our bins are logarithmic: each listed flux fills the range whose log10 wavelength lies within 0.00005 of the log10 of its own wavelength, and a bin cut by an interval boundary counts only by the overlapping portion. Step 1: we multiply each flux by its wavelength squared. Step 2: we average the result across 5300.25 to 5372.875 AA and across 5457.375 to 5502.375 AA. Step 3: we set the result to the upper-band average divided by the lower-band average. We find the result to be 1.1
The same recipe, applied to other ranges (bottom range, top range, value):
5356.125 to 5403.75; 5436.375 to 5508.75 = 1.04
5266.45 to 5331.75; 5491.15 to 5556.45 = 1.10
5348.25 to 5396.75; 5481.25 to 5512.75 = 1.05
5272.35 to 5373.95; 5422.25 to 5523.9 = 1.06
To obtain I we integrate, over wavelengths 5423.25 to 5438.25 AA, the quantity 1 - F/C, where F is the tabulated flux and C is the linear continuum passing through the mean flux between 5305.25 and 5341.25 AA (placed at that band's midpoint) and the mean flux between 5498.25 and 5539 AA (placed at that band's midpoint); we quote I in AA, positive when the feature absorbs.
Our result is 0.2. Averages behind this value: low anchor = 79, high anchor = 79.5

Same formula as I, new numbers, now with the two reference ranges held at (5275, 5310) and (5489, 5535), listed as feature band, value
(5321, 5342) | 0.54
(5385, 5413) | 0.37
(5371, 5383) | 0.05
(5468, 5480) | -0.06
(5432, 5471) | 0.18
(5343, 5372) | 0.17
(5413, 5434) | 0.13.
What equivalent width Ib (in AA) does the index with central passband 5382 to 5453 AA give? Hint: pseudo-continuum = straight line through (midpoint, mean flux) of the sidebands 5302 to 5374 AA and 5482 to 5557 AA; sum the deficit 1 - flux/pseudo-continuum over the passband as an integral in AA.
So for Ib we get 0.4 AA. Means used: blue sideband 79.1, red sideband 79.9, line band 79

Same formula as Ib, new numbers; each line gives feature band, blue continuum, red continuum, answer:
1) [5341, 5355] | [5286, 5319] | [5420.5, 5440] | 0.1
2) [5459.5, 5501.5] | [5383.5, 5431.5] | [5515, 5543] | -0.3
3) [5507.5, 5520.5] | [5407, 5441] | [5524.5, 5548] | 0.2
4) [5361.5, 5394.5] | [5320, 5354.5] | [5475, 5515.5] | -0.3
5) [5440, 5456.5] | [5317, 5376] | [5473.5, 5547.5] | 0.2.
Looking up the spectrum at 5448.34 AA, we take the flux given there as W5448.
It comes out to 78.8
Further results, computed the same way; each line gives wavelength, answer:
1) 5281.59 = 77.5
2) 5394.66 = 80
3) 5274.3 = 78.9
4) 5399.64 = 79.1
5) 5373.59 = 78.9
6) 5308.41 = 79.9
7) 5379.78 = 80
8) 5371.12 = 75.2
